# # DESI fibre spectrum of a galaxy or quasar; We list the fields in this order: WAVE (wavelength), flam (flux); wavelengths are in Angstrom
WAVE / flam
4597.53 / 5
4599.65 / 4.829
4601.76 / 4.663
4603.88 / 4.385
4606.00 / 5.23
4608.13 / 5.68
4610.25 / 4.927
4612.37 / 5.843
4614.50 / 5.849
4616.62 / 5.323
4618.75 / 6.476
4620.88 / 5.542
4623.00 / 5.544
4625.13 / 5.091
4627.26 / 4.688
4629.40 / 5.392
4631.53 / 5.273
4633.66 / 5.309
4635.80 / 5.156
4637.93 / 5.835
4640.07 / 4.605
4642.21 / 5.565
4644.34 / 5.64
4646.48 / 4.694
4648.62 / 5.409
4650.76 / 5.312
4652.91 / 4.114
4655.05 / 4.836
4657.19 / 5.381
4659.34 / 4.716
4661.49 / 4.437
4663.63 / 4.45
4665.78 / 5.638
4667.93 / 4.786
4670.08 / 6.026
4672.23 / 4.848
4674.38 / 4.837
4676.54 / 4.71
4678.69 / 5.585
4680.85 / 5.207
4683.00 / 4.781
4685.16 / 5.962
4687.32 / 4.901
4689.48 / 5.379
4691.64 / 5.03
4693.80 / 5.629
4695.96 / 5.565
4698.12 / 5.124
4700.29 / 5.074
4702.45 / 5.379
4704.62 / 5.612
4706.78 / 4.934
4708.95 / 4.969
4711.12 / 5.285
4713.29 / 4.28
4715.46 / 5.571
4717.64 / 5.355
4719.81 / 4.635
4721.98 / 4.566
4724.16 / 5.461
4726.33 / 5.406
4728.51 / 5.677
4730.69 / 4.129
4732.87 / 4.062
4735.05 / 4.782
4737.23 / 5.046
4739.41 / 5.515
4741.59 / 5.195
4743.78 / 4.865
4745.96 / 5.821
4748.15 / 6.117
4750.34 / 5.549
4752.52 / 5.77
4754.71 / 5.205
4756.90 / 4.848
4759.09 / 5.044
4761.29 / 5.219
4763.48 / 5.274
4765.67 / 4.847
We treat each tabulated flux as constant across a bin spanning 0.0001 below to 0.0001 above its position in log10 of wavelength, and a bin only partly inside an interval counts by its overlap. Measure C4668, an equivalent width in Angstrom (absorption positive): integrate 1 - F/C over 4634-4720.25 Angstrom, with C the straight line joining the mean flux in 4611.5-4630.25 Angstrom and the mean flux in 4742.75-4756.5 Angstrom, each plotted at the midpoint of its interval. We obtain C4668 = 6.0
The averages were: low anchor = 5.52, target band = 5.14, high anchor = 5.52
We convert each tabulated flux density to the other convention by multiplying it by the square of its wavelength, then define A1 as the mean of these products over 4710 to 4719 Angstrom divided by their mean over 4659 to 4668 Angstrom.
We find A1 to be 1.1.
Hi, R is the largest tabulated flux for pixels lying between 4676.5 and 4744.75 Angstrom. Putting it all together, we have 5.962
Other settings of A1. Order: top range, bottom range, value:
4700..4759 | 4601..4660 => 1.03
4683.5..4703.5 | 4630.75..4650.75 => 1.03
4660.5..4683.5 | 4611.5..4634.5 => 0.94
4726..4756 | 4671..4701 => 1.03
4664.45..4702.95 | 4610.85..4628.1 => 0.97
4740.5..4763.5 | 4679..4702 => 1.04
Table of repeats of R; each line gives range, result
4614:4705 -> 6.476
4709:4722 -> 5.571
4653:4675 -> 6.026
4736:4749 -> 6.117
